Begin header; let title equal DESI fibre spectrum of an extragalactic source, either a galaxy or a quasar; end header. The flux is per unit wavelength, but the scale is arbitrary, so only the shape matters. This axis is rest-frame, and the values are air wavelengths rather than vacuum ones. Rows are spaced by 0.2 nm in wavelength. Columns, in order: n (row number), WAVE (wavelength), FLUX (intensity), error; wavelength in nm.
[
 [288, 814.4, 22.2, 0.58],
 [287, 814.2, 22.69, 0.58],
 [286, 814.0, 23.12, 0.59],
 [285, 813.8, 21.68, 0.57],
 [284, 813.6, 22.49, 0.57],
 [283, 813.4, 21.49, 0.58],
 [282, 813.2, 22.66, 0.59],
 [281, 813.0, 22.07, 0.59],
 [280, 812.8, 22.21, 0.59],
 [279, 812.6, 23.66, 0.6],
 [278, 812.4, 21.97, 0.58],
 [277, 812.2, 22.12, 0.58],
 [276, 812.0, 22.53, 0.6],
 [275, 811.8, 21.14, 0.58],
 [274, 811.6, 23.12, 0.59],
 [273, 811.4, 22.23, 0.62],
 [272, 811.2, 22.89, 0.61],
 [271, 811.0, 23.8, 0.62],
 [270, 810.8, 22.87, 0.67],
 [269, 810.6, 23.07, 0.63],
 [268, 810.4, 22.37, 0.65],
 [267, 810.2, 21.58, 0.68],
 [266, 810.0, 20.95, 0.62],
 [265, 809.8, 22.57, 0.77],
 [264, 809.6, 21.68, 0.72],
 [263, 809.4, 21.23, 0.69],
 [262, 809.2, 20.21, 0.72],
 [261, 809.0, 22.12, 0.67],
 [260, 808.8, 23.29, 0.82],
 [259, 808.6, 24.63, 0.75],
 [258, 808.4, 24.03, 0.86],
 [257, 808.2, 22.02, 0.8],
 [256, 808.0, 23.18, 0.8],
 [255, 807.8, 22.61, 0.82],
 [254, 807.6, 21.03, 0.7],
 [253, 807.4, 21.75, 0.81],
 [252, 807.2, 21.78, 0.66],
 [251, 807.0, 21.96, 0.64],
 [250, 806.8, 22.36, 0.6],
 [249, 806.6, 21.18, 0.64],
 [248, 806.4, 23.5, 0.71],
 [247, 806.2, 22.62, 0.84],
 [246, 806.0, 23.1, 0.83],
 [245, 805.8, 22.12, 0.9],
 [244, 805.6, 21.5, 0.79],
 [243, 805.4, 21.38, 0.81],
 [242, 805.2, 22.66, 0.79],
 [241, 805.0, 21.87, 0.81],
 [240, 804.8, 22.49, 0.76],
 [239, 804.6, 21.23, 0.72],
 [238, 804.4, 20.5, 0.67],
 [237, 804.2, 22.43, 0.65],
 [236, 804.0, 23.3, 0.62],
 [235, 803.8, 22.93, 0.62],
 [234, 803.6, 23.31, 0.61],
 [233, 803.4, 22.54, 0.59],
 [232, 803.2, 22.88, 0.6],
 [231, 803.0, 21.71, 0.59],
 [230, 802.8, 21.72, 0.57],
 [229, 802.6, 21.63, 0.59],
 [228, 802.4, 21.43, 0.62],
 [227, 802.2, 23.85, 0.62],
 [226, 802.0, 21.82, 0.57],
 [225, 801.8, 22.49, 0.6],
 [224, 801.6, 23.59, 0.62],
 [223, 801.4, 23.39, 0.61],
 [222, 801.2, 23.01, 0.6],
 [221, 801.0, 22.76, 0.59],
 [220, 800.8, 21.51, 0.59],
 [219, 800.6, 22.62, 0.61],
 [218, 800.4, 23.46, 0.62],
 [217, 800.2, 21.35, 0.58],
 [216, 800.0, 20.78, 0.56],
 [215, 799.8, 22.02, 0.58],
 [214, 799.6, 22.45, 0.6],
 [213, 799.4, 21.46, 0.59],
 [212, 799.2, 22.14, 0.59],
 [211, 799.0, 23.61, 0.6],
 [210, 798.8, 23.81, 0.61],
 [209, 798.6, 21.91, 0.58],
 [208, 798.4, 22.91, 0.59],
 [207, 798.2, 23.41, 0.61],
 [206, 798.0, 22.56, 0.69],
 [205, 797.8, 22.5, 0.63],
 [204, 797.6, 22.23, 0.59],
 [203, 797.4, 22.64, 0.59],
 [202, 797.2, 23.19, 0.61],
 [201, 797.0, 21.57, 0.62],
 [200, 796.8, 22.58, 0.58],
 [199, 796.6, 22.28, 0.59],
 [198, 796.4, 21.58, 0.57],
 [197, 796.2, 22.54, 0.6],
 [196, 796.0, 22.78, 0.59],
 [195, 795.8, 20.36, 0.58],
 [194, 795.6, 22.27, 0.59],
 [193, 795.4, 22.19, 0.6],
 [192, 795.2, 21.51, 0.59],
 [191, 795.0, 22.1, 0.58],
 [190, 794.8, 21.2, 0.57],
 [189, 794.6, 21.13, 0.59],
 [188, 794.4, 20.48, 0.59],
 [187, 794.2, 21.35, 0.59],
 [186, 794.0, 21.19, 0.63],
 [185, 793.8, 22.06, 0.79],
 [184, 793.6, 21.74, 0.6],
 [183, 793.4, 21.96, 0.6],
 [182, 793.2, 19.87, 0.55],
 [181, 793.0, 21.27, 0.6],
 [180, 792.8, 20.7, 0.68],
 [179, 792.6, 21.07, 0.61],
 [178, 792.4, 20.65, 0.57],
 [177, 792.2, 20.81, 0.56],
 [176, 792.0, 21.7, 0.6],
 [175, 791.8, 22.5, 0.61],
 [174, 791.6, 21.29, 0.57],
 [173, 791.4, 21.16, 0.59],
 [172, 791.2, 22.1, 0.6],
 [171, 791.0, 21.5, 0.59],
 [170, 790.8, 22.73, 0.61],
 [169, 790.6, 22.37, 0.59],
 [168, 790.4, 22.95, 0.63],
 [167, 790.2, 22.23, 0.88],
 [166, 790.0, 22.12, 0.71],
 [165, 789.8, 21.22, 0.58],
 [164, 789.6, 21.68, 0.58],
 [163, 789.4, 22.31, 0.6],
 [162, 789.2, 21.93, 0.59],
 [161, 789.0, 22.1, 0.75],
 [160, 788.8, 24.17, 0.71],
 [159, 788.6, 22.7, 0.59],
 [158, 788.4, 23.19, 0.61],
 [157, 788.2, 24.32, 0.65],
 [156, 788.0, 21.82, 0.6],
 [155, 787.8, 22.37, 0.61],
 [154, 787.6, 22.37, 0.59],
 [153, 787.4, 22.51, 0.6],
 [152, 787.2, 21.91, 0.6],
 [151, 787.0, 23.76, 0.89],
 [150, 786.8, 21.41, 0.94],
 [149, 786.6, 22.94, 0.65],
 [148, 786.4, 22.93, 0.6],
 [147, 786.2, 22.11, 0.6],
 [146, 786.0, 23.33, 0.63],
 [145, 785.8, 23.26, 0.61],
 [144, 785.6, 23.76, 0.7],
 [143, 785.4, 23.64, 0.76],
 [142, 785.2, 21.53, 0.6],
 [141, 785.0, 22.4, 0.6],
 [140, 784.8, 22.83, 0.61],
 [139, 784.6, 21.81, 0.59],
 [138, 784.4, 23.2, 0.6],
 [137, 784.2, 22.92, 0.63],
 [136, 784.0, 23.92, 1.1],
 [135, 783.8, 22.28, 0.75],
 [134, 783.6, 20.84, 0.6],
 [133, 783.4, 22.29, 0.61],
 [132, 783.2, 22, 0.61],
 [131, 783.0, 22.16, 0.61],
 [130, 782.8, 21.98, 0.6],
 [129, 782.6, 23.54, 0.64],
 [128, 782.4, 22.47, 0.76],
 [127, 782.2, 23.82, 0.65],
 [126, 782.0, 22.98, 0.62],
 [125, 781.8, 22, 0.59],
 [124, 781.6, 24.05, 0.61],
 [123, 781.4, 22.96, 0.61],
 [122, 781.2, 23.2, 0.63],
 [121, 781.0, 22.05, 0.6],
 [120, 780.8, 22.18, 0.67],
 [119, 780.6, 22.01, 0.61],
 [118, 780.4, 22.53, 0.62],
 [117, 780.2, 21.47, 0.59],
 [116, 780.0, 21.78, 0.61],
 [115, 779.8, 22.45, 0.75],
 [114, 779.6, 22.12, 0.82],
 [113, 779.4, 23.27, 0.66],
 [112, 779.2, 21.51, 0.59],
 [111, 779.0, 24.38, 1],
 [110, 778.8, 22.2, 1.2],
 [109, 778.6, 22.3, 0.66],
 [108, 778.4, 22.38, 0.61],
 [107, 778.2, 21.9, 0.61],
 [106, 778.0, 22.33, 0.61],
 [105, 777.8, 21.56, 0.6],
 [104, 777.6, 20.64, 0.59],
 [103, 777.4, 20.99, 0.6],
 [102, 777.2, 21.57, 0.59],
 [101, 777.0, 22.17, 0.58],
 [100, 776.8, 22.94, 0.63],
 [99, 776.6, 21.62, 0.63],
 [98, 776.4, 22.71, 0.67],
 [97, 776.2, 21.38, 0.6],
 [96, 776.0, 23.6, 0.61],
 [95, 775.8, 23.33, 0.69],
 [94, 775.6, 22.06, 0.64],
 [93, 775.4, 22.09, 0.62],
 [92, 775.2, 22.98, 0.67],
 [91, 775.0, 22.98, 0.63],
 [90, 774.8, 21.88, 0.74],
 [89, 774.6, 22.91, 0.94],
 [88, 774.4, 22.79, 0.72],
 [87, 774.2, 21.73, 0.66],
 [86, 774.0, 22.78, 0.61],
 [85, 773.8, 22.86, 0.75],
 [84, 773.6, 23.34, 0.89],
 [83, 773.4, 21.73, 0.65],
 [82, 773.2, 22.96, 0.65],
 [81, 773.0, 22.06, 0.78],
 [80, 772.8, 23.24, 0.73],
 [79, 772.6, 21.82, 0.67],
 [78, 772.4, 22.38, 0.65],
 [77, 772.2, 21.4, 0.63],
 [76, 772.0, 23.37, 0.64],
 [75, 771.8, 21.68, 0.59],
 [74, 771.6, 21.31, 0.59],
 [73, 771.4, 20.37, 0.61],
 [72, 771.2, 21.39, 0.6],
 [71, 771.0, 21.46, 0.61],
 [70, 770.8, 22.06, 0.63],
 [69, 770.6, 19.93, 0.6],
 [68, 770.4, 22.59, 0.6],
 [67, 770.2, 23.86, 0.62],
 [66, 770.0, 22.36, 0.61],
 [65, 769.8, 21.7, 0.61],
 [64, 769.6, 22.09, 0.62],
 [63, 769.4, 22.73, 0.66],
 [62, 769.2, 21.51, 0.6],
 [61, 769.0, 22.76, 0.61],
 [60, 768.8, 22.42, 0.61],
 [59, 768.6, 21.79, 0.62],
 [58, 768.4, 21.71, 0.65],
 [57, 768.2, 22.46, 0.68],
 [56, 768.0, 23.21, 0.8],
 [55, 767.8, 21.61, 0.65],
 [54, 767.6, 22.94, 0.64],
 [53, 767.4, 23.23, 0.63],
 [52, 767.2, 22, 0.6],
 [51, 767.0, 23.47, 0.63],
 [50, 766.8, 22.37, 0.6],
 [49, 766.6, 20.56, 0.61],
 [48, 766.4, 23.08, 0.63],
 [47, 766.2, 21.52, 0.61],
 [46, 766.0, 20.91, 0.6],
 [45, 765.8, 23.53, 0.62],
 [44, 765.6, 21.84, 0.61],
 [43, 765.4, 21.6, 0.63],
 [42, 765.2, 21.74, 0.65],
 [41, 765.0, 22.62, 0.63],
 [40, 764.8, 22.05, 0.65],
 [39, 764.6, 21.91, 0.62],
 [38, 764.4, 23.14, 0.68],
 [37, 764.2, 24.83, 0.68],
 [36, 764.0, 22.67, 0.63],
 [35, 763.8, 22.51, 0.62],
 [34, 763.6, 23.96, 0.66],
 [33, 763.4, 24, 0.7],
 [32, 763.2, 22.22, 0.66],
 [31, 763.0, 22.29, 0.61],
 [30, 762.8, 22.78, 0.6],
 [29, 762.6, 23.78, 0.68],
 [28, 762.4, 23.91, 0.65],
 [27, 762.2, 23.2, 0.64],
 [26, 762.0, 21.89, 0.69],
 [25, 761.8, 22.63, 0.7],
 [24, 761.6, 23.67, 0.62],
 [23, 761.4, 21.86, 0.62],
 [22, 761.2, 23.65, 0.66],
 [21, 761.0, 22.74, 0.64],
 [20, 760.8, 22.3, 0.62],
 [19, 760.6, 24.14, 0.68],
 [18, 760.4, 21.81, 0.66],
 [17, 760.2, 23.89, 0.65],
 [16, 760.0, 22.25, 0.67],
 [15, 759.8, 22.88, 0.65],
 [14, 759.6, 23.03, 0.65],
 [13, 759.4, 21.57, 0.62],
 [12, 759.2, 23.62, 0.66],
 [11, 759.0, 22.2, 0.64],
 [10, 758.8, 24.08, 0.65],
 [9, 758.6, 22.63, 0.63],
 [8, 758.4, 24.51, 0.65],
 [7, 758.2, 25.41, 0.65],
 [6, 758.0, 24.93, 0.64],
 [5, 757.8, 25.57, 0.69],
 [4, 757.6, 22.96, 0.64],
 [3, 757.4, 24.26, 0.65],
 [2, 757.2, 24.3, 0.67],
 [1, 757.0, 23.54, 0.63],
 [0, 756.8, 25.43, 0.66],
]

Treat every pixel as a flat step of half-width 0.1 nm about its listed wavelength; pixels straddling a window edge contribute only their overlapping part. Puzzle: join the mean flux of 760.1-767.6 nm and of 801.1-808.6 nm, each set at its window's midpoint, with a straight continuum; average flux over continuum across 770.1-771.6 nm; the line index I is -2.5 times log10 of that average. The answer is 0.05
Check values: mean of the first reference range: 22.7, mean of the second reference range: 22.4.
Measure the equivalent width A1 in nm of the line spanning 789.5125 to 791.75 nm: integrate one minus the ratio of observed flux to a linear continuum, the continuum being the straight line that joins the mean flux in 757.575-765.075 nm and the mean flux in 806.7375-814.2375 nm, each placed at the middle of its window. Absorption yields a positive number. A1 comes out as 0.07 nm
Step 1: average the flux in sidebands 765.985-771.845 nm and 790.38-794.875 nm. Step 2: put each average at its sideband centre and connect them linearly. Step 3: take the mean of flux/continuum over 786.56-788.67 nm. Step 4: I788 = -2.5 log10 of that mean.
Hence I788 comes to -0.053 mag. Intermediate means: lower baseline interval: 22.1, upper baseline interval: 21.4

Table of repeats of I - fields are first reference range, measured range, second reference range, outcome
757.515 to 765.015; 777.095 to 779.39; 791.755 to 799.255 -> 0.02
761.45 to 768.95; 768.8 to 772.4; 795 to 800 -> 0.03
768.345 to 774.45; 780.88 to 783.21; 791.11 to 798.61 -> -0.04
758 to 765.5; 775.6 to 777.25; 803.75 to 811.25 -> 0.02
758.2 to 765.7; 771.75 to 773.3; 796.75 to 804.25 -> 0.02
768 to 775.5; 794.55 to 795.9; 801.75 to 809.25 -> 0.04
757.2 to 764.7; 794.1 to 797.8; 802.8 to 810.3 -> 0.03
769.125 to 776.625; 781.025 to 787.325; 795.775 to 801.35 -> -0.02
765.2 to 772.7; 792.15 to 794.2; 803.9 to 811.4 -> 0.05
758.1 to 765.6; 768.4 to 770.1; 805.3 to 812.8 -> 0.03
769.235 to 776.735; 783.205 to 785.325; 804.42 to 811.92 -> -0.01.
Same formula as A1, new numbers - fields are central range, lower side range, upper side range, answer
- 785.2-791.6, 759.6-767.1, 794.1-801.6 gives -0.04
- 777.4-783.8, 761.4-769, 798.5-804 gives 0.05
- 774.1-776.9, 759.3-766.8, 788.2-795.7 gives -0.03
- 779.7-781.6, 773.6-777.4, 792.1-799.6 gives -0.01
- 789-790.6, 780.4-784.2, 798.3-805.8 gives 0.03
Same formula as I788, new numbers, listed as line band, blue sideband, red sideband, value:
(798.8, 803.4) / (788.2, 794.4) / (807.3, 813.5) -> -0.01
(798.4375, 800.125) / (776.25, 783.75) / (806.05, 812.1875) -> 0.00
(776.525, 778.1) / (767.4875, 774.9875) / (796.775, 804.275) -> 0.03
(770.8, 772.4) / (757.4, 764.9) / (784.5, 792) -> 0.06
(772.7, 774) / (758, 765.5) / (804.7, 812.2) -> 0.01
